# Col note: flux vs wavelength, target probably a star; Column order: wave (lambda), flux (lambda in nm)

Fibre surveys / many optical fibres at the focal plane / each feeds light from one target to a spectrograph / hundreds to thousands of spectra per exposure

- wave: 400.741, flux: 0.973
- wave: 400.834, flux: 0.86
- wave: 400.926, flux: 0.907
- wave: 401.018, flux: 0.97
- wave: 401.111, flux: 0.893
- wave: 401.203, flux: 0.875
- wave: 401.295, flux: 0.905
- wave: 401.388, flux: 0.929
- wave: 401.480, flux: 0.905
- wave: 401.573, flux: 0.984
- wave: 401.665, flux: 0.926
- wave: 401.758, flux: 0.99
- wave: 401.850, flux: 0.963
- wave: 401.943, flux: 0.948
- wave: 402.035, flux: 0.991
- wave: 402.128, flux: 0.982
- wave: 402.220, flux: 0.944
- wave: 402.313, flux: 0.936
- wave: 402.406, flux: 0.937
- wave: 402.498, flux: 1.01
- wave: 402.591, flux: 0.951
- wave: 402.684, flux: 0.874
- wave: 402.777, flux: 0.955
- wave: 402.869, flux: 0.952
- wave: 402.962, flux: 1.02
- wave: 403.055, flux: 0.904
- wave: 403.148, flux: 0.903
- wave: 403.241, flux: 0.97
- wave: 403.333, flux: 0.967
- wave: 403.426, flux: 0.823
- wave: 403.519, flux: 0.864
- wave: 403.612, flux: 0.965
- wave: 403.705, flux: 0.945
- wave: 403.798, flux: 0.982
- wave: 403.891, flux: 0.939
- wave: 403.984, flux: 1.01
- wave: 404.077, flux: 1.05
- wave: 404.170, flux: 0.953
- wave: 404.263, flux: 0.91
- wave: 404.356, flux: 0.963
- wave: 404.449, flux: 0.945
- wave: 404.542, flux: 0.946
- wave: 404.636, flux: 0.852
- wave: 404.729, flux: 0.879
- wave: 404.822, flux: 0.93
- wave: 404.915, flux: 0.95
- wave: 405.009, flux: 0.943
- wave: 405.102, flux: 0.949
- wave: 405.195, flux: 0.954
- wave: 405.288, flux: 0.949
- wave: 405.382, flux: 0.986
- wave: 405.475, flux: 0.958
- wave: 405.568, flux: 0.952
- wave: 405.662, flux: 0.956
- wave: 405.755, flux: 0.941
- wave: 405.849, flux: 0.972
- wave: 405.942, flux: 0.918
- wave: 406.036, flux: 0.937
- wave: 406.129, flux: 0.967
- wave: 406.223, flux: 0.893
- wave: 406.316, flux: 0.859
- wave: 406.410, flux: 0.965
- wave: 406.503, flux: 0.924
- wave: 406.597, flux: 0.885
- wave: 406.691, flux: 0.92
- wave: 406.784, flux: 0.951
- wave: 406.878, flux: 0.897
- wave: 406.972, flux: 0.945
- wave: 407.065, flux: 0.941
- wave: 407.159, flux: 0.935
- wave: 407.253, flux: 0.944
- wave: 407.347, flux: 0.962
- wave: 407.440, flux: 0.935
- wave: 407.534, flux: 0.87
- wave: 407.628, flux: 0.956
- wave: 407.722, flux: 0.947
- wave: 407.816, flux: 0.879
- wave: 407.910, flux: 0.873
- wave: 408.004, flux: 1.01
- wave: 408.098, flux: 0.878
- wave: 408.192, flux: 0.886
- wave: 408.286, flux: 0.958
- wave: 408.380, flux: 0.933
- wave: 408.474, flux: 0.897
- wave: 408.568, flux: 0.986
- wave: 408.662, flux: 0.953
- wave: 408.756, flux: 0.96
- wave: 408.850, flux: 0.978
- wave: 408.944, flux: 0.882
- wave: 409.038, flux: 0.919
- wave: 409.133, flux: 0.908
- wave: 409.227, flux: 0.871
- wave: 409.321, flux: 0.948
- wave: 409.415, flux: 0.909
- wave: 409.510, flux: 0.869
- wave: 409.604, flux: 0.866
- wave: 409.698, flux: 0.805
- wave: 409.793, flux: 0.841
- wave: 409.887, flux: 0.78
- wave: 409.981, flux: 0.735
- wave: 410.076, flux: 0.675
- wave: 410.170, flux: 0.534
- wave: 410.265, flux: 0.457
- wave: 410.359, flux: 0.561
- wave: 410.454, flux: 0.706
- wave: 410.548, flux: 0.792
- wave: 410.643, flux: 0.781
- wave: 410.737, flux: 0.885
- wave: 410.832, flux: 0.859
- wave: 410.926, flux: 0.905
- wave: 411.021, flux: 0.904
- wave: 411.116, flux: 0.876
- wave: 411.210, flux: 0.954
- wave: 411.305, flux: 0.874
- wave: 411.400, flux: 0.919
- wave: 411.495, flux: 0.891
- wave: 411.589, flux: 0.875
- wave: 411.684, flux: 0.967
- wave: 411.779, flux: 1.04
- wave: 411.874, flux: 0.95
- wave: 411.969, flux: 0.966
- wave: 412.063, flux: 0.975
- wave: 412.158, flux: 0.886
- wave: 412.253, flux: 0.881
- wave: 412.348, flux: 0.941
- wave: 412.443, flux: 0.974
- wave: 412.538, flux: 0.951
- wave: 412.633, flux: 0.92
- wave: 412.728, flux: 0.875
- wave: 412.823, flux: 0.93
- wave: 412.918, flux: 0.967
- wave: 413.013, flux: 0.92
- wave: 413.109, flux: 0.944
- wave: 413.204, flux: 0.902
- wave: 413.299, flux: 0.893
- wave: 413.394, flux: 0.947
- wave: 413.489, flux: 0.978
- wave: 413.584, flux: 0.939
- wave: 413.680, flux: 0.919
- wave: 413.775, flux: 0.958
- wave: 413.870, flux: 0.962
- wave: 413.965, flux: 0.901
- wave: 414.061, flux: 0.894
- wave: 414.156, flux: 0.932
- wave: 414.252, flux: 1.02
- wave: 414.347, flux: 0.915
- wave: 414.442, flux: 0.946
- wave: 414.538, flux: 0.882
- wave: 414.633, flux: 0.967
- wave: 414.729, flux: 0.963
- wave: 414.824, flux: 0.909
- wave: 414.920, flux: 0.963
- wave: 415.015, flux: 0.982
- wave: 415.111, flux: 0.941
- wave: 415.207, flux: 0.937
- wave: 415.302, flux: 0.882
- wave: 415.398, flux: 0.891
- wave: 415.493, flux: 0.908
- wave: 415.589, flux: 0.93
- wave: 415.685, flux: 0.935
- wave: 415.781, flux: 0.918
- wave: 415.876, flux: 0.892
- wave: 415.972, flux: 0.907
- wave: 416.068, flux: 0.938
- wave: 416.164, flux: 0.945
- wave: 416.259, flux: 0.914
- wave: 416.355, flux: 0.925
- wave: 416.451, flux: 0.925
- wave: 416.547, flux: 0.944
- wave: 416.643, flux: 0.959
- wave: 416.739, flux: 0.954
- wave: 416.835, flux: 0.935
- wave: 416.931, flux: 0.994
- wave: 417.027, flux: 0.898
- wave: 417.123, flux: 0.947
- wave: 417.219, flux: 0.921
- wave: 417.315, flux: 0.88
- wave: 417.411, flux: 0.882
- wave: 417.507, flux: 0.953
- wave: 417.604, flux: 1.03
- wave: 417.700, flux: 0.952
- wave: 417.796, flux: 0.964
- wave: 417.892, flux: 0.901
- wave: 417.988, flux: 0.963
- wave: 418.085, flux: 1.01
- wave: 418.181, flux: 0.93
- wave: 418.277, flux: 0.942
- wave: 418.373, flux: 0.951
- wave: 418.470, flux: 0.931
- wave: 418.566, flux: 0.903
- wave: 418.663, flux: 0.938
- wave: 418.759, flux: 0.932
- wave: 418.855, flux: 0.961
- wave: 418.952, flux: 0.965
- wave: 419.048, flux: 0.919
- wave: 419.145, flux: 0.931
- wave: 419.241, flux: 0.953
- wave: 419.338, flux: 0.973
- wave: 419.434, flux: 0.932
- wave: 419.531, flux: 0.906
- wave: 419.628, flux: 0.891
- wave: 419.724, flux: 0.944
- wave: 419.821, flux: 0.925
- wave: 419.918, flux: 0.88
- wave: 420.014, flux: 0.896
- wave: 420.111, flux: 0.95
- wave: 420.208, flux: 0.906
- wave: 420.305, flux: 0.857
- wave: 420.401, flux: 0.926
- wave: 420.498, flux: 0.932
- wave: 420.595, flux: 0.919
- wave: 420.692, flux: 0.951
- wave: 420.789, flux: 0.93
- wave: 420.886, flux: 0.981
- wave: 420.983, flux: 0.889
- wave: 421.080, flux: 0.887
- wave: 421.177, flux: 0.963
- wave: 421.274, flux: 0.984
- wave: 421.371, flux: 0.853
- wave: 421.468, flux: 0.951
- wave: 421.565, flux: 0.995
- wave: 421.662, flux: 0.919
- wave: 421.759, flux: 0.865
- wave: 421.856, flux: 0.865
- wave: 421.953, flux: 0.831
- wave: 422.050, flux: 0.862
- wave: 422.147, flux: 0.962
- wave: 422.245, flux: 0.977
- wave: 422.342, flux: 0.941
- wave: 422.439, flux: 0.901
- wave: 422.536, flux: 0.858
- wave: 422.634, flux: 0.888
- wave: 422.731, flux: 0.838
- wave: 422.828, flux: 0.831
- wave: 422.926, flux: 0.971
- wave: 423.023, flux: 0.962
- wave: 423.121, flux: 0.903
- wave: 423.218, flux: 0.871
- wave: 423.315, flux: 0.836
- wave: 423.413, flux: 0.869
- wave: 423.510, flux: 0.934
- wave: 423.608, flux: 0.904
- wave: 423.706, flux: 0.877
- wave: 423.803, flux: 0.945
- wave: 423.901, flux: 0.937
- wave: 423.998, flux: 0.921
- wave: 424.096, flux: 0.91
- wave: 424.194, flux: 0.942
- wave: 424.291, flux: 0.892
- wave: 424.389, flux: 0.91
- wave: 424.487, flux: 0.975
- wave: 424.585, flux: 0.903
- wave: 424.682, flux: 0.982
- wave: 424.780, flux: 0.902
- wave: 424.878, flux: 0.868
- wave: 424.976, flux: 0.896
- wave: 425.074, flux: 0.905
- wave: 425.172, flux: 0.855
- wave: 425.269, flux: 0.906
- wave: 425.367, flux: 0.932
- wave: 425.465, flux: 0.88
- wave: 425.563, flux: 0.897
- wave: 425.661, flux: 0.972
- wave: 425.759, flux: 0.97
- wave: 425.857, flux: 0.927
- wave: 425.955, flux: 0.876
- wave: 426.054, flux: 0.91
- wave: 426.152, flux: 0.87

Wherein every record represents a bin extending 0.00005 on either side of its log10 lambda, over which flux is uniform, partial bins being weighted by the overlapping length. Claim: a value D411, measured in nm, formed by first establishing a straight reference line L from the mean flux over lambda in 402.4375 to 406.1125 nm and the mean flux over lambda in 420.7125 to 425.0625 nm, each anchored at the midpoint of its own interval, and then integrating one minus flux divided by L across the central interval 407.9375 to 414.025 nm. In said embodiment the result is 0.30 nm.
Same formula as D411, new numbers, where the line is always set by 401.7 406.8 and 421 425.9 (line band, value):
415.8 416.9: -0.01 nm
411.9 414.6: -0.02 nm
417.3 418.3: -0.03 nm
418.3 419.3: -0.02 nm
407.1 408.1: 0.01 nm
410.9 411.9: 0.01 nm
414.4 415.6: -0.01 nm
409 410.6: 0.27 nm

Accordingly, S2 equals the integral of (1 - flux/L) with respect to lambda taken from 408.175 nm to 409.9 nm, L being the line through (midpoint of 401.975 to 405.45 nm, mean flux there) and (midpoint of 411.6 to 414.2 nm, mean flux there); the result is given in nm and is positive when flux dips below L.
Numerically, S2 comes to 0.06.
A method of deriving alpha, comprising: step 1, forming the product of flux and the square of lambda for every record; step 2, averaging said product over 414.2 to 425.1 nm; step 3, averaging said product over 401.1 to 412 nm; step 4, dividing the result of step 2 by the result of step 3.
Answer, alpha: 1.08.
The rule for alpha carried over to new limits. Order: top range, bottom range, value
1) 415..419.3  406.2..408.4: 1.06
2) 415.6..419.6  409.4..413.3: 1.12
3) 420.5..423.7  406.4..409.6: 1.05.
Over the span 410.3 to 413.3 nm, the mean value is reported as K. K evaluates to 0.894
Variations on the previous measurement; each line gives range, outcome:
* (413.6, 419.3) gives 0.936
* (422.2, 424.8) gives 0.911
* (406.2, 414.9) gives 0.898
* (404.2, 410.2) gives 0.911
